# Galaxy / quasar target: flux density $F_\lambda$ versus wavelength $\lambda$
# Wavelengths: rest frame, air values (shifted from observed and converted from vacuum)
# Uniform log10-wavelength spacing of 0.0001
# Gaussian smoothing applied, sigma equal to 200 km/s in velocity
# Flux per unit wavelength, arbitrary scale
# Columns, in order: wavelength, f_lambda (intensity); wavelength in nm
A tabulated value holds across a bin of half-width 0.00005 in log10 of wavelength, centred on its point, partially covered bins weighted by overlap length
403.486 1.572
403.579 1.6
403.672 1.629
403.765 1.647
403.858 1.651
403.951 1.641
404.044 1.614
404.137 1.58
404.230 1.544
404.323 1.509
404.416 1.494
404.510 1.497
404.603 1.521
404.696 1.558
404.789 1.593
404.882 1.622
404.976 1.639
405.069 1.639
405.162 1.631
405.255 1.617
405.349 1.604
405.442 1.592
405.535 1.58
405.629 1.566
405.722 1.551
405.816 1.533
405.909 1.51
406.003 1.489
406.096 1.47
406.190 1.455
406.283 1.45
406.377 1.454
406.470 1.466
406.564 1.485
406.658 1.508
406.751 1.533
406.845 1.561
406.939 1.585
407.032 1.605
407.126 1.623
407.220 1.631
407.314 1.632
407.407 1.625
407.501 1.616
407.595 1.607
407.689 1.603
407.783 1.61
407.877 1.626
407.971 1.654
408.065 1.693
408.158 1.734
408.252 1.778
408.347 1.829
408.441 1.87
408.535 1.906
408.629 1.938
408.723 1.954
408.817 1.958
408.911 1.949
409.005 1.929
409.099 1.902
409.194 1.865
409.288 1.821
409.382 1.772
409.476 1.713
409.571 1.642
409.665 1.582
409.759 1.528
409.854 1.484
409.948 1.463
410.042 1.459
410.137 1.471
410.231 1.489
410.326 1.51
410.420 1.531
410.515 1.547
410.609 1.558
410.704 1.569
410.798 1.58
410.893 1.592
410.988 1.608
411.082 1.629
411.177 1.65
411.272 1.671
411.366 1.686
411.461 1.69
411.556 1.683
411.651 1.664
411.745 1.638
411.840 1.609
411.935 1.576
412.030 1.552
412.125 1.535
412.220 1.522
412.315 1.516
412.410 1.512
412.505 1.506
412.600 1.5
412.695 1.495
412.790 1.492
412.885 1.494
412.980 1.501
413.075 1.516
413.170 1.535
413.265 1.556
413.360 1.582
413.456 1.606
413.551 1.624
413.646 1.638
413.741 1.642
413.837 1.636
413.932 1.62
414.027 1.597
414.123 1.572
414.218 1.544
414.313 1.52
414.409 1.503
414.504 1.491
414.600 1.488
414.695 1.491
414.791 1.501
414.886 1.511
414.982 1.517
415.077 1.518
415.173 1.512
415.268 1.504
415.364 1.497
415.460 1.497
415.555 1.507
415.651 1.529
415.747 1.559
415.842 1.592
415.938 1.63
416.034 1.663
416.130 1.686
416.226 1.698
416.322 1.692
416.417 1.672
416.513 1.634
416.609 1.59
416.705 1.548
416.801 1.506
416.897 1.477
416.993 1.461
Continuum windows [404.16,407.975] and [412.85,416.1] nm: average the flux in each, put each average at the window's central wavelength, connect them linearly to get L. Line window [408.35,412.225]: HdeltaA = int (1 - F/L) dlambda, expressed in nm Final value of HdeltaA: -0.280 nm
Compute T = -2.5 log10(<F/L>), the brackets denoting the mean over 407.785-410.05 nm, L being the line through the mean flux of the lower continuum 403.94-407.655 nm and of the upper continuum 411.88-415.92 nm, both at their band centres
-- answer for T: -0.13 mag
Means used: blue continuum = 1.56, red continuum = 1.54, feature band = 1.75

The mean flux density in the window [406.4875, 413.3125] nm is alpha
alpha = 1.63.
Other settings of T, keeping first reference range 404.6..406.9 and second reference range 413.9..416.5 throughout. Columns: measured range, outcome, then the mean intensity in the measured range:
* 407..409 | -0.126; 1.74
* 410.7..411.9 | -0.057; 1.64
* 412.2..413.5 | 0.024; 1.52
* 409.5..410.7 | 0.018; 1.53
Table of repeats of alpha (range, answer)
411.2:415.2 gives 1.56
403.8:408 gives 1.57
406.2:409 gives 1.67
